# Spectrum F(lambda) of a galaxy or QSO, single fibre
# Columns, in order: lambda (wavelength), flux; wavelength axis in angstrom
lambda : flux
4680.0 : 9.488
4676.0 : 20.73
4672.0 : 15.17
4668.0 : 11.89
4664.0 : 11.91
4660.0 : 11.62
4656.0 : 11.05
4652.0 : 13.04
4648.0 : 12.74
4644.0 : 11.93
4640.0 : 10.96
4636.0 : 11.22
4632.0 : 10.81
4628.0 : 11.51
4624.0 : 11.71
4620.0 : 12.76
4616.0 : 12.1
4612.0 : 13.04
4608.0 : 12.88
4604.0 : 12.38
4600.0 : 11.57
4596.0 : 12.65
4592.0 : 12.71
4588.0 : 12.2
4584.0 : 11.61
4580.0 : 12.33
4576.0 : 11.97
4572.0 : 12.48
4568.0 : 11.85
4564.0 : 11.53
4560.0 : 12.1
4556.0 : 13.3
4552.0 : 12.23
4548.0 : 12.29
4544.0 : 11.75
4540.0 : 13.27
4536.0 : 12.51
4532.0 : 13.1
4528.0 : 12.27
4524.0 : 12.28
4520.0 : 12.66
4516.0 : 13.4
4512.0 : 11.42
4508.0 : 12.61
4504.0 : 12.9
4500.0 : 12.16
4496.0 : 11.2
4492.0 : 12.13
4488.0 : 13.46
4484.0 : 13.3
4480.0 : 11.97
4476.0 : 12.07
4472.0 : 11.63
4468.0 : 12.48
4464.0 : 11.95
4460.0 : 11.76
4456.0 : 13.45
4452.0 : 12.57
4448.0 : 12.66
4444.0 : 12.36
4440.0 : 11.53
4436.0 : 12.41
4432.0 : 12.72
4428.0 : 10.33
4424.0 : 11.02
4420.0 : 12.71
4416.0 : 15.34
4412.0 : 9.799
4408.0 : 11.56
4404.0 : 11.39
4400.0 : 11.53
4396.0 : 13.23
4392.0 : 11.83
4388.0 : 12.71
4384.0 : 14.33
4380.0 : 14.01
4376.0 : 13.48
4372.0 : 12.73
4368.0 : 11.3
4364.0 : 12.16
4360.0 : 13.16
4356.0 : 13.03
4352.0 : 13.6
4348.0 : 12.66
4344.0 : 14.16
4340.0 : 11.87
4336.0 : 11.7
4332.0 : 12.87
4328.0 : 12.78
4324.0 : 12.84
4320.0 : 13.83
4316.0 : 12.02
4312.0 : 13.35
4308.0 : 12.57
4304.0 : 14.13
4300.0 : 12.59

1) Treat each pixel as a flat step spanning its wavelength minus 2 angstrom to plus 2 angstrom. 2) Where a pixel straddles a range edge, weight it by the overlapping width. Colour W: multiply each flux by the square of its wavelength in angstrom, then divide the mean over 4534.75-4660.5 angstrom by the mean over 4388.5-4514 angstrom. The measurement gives 1.06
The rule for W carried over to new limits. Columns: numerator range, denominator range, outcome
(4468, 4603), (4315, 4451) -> 1.05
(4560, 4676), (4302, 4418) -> 1.08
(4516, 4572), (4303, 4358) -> 1.06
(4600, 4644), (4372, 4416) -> 1.05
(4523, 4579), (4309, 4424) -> 1.06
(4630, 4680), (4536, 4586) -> 1.08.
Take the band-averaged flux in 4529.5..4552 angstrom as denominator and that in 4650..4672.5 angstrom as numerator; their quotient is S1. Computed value 0.98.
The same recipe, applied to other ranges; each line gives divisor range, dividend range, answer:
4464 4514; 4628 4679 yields 1.03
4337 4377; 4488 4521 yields 0.97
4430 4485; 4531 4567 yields 1.01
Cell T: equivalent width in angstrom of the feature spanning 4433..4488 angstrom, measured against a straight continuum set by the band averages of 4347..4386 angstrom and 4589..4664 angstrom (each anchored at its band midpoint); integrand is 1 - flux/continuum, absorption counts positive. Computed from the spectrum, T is 1.38 angstrom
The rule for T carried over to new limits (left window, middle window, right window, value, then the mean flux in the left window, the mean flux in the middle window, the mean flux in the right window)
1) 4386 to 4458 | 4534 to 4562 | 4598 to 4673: -0.86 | 12.2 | 12.5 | 12.1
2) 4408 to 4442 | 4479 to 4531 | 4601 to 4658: -2.13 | 12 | 12.5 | 12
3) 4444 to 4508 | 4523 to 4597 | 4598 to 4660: -1.08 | 12.4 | 12.3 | 12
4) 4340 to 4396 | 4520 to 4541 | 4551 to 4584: -0.55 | 13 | 12.7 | 12.2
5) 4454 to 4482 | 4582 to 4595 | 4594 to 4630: 0.07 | 12.2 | 12.2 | 12.3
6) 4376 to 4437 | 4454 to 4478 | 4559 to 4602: 0.09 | 12.4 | 12.2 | 12.1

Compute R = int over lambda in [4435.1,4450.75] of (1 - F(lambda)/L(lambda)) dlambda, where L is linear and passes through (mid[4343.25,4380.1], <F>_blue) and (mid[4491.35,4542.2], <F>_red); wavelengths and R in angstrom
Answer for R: 0.5 angstrom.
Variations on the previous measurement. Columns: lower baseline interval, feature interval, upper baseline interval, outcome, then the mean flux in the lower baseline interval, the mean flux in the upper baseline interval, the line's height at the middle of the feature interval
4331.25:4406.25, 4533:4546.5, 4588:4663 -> -0.3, 12.7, 12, 12.3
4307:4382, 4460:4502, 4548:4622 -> 1.1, 12.9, 12.3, 12.5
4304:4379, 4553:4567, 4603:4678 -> 0.4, 12.8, 12.6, 12.7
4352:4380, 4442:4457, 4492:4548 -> -0.1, 12.8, 12.4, 12.6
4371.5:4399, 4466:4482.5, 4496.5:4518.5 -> 0.7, 13.2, 12.4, 12.6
